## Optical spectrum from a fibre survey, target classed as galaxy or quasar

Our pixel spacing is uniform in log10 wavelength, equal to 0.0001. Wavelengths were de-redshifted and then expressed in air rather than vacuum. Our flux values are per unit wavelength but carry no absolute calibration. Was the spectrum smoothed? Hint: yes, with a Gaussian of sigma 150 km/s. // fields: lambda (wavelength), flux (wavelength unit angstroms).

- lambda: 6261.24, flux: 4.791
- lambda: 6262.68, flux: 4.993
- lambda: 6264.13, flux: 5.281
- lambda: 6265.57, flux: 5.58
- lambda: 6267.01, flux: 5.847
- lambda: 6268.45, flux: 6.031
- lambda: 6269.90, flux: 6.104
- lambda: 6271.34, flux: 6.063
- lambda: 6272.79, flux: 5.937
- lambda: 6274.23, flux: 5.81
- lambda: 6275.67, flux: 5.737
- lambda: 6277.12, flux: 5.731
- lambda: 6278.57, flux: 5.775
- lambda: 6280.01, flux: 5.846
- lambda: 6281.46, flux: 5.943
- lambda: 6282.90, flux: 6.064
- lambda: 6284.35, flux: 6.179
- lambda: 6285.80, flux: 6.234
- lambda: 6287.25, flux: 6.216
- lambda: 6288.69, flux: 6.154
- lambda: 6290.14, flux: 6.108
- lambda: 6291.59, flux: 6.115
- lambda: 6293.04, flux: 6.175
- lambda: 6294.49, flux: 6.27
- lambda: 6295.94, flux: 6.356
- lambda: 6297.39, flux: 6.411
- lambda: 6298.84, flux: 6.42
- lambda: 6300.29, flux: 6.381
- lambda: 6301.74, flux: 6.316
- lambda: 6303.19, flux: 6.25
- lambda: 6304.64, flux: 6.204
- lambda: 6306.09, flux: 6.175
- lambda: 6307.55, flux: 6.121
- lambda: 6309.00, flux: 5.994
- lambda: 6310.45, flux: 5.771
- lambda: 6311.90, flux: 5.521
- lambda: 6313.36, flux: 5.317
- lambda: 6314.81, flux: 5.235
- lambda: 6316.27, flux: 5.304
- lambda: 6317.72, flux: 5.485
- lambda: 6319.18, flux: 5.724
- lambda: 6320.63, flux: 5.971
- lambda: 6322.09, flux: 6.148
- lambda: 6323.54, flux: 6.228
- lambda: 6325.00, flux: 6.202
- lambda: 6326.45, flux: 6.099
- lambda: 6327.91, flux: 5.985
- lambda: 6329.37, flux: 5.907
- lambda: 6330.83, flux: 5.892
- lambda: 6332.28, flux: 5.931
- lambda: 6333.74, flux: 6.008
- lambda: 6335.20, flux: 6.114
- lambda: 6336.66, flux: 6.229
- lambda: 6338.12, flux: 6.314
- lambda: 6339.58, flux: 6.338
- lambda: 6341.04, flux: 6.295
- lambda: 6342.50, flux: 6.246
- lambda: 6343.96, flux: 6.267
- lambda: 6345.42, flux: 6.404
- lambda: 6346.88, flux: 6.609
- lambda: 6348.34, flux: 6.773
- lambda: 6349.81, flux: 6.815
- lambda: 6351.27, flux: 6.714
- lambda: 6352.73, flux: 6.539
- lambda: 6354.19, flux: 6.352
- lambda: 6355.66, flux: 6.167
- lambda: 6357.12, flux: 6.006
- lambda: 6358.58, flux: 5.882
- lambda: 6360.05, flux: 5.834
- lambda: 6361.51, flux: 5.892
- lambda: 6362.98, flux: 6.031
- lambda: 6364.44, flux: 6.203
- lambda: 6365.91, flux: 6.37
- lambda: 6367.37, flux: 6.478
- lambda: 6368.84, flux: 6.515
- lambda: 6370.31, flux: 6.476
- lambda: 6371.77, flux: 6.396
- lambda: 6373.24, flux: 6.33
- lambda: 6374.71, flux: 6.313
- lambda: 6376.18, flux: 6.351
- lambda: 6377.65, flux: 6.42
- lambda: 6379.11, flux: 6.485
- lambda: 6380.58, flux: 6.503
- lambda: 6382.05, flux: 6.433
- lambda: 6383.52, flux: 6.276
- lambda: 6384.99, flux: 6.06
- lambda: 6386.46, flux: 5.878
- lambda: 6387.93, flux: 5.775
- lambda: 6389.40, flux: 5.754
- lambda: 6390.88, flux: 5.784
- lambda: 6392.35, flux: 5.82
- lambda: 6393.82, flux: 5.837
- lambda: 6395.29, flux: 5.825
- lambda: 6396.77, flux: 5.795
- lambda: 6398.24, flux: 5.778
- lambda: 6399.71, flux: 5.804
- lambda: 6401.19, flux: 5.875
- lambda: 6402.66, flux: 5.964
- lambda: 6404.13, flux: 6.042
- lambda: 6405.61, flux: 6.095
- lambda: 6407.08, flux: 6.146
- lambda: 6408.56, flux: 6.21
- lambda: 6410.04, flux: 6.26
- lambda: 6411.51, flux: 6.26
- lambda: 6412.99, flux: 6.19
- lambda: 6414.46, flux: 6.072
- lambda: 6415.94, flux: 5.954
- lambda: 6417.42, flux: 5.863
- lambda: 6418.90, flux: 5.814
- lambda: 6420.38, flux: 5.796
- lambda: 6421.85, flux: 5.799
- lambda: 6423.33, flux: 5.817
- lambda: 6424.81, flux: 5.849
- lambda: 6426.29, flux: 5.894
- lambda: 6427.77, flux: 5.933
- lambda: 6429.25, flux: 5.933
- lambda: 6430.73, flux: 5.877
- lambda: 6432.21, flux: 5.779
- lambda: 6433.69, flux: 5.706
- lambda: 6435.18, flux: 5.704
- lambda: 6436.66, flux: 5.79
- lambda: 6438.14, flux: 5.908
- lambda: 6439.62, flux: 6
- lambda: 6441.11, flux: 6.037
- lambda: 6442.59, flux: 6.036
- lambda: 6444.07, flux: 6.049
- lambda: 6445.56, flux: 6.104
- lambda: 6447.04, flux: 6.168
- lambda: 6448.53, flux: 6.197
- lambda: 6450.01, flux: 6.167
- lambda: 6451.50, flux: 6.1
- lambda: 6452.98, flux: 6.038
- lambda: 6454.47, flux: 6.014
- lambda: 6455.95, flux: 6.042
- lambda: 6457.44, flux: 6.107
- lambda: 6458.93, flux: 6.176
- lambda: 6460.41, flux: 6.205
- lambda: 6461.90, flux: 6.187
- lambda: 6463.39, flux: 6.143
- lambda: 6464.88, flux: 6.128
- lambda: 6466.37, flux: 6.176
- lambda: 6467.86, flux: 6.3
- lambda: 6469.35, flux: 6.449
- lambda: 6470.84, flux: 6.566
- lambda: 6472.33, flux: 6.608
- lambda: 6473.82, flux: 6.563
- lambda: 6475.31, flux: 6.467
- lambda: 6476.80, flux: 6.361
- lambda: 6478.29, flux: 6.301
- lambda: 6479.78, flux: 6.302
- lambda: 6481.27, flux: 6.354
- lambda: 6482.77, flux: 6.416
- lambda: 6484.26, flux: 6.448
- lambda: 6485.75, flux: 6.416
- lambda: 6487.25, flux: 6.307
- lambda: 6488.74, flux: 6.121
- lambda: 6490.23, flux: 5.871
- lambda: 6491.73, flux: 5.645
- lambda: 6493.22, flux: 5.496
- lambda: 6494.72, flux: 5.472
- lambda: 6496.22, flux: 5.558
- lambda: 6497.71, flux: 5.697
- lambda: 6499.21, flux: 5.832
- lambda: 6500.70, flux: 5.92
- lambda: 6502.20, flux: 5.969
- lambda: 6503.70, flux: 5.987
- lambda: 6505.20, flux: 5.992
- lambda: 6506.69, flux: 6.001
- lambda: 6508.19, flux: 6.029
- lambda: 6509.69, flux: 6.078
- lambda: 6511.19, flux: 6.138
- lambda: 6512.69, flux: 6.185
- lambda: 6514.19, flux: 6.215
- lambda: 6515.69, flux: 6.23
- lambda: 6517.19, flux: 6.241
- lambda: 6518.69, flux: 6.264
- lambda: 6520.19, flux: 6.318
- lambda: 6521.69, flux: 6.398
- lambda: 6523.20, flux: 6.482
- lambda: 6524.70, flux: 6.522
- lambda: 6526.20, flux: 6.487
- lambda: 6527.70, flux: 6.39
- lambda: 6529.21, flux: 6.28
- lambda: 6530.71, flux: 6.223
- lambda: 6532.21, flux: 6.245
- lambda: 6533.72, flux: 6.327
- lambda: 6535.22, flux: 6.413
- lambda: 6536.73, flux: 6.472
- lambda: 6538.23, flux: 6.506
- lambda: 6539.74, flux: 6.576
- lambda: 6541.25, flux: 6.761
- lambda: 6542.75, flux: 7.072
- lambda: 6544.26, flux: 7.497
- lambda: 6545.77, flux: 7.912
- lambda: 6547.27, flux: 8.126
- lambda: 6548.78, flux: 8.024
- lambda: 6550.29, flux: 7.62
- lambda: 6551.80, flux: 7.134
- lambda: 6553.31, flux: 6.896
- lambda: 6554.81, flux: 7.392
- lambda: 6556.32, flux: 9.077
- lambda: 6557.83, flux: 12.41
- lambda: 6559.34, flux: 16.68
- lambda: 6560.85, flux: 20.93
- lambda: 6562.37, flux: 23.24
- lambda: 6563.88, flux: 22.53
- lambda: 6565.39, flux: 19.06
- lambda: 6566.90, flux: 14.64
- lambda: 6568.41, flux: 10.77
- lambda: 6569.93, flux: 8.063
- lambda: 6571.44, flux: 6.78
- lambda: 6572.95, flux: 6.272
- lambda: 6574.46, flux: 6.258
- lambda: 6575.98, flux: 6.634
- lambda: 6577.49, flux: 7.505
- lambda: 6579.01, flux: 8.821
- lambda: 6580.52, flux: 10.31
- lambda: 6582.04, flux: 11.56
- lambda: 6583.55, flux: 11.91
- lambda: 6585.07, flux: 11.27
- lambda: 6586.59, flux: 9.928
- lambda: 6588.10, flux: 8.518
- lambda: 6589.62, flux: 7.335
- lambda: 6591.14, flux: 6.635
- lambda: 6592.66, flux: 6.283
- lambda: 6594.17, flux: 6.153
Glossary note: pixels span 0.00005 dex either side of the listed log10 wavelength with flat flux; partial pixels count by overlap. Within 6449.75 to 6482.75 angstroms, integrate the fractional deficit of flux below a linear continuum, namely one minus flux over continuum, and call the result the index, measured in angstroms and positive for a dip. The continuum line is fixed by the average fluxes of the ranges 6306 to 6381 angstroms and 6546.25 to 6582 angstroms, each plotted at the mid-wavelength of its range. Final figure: 9.7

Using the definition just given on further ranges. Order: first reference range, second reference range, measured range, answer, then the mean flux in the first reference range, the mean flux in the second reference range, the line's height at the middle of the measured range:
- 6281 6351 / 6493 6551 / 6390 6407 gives 1.0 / 6.11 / 6.42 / 6.24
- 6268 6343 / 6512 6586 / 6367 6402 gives 4.3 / 6.03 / 8.99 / 6.99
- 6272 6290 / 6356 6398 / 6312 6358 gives -0.4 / 5.97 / 6.13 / 6.06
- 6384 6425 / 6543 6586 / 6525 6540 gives 5.3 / 5.94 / 10.9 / 9.87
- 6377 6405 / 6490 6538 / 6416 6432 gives 0.5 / 6.01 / 6.11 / 6.03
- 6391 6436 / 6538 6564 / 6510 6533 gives 7.7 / 5.92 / 10.5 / 9.51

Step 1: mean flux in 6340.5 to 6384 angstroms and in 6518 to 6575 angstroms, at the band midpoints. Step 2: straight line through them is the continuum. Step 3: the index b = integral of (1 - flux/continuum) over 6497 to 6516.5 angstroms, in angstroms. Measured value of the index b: 5.8 angstroms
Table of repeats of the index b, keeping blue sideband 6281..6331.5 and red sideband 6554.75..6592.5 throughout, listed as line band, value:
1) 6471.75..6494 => 7.71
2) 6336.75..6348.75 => 0.65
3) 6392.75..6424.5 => 8.30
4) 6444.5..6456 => 3.61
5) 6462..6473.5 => 3.62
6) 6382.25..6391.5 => 2.04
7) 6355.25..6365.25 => 1.55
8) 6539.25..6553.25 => 4.42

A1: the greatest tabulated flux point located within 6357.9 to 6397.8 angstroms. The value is 6.515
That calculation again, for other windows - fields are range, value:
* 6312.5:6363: 6.815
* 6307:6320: 6.121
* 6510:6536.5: 6.522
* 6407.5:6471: 6.566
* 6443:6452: 6.197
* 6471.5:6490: 6.608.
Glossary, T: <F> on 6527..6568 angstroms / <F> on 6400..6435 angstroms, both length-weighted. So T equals 1.69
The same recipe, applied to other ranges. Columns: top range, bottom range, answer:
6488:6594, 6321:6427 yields 1.33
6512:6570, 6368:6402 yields 1.48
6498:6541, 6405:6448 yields 1.05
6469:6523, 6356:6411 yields 1.01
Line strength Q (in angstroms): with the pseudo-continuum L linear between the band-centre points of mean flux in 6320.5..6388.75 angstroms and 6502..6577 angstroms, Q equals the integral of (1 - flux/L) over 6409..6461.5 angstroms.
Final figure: 8.8 angstroms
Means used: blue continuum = 6.25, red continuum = 8.44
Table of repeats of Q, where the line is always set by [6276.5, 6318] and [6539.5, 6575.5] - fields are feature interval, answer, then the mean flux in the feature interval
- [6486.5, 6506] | 7.7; 5.84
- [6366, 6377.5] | 1.5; 6.41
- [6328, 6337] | 0.9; 6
